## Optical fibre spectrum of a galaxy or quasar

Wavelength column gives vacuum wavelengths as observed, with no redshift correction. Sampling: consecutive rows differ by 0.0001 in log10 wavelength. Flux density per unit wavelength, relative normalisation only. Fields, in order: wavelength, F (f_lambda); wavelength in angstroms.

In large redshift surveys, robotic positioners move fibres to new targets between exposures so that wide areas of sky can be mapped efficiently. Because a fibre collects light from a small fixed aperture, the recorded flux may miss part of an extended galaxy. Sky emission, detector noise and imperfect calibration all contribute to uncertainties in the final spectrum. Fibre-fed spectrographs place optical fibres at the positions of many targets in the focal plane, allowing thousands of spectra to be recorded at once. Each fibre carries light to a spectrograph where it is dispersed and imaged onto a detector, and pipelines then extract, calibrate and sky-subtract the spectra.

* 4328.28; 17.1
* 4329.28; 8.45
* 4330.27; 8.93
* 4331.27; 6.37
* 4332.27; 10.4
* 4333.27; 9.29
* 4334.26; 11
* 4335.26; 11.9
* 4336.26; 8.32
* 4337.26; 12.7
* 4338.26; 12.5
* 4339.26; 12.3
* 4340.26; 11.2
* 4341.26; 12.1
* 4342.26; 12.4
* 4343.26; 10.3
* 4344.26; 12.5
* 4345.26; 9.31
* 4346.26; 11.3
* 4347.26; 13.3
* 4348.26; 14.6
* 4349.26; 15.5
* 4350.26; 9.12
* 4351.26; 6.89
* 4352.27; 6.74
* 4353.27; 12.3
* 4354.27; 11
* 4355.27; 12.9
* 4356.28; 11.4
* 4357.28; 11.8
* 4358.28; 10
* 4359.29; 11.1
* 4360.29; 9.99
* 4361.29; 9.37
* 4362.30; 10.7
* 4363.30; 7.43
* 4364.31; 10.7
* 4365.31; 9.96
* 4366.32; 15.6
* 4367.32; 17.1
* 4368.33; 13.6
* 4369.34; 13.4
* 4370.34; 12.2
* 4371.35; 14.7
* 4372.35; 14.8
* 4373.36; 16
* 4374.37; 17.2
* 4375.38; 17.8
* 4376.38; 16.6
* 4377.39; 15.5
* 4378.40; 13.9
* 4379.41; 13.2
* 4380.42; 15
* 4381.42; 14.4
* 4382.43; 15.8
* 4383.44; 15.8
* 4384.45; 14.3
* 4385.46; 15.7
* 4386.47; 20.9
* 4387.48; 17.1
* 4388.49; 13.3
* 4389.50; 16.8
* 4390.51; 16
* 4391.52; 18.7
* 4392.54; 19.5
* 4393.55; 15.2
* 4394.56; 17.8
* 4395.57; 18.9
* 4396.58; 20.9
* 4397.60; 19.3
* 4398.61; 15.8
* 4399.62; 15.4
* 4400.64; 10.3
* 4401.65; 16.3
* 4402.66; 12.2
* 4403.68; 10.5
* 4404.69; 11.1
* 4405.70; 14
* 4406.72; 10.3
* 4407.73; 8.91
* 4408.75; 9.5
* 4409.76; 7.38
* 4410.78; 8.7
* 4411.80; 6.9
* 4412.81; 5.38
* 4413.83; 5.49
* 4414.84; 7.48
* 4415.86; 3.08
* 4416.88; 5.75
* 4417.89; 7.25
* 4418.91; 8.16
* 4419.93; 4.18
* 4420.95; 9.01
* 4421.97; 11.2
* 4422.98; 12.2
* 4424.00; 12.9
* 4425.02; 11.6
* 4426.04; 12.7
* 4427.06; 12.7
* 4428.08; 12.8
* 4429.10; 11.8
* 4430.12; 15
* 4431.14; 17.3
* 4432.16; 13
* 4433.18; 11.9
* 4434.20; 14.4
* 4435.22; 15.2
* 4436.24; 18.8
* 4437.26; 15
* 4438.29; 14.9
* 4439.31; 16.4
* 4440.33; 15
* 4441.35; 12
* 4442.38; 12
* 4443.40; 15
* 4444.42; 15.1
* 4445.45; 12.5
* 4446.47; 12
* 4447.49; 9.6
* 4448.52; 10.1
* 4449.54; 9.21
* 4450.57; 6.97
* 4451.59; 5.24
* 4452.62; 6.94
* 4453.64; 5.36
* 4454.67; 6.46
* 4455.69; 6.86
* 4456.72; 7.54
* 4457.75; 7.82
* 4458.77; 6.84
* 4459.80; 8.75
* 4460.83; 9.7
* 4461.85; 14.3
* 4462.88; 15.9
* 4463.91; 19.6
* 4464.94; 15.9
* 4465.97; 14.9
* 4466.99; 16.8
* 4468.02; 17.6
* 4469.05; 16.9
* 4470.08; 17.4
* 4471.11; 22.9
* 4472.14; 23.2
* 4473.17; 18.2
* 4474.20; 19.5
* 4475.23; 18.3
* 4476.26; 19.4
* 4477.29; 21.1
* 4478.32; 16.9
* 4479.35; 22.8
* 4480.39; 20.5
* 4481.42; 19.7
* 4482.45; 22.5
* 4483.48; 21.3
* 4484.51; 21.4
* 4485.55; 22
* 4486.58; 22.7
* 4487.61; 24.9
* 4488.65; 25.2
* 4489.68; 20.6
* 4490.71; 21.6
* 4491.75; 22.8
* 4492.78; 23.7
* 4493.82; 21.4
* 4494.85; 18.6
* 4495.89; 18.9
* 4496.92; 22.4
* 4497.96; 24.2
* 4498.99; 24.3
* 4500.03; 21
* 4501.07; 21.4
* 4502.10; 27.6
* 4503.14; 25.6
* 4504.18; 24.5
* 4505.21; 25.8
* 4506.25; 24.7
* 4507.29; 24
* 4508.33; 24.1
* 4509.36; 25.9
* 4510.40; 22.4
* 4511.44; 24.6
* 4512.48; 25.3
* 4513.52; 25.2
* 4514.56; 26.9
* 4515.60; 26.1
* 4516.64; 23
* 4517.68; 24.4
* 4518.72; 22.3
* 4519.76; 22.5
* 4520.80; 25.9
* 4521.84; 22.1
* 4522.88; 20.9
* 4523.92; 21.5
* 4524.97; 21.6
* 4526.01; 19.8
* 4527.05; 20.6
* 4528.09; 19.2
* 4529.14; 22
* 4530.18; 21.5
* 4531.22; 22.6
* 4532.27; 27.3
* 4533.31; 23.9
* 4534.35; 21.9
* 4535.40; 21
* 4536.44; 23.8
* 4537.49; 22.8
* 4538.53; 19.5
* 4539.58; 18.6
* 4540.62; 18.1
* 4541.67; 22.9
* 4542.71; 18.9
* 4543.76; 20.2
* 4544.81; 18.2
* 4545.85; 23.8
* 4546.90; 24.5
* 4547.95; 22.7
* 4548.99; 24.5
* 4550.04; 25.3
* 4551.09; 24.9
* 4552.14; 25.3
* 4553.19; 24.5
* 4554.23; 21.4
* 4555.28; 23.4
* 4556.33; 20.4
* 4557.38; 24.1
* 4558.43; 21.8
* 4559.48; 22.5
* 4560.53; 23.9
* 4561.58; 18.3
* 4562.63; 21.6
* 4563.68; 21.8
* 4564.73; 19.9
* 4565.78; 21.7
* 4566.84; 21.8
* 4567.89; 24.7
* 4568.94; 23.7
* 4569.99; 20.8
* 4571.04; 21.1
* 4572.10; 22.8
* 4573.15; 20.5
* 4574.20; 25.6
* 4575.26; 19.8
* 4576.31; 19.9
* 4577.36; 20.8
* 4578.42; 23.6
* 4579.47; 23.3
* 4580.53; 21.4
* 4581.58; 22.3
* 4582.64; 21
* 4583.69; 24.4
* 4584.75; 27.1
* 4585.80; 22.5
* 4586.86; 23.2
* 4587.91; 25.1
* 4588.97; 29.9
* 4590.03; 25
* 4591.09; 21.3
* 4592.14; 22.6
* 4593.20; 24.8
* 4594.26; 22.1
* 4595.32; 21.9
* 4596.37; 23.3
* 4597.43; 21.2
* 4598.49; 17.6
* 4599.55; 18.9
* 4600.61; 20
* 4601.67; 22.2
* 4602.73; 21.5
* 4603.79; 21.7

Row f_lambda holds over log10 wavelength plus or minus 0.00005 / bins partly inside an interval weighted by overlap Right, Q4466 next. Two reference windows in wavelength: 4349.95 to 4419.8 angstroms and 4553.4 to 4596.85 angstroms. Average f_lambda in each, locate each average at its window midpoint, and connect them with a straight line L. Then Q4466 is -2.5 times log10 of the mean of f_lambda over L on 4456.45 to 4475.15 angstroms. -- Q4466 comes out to 0.11 mag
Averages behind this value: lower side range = 12.7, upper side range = 22.6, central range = 15.4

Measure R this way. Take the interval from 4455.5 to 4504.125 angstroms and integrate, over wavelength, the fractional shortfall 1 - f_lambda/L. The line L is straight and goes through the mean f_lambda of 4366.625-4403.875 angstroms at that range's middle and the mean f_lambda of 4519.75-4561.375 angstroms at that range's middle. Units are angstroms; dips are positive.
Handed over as 1.6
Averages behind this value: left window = 15.8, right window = 22.2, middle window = 19.2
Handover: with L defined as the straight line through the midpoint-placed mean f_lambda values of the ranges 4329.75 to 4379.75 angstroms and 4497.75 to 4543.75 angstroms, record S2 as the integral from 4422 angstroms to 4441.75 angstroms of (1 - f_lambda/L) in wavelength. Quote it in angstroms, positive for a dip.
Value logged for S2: 3.7 angstroms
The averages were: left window 12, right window 23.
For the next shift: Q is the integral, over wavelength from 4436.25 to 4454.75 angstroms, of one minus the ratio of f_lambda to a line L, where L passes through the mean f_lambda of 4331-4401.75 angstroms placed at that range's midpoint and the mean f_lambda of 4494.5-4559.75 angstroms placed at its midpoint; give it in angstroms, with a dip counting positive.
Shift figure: 6.8 angstroms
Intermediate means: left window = 13.4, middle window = 11.4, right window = 22.9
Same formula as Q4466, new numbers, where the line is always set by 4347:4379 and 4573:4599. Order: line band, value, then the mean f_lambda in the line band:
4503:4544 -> -0.15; 22.8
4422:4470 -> 0.30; 12.5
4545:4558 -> -0.11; 23.6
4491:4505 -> -0.21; 22.8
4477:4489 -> -0.20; 21.7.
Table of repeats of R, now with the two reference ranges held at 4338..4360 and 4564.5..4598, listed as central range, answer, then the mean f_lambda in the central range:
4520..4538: -1.8 angstroms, 22.3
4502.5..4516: -4.0 angstroms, 25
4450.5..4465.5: 6.3 angstroms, 9.71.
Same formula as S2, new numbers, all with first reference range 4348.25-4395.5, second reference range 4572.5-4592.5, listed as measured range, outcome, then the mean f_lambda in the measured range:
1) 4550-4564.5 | -0.4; 22.7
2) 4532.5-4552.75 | -0.8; 22.2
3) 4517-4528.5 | -0.8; 21.9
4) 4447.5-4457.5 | 5.8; 7.32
